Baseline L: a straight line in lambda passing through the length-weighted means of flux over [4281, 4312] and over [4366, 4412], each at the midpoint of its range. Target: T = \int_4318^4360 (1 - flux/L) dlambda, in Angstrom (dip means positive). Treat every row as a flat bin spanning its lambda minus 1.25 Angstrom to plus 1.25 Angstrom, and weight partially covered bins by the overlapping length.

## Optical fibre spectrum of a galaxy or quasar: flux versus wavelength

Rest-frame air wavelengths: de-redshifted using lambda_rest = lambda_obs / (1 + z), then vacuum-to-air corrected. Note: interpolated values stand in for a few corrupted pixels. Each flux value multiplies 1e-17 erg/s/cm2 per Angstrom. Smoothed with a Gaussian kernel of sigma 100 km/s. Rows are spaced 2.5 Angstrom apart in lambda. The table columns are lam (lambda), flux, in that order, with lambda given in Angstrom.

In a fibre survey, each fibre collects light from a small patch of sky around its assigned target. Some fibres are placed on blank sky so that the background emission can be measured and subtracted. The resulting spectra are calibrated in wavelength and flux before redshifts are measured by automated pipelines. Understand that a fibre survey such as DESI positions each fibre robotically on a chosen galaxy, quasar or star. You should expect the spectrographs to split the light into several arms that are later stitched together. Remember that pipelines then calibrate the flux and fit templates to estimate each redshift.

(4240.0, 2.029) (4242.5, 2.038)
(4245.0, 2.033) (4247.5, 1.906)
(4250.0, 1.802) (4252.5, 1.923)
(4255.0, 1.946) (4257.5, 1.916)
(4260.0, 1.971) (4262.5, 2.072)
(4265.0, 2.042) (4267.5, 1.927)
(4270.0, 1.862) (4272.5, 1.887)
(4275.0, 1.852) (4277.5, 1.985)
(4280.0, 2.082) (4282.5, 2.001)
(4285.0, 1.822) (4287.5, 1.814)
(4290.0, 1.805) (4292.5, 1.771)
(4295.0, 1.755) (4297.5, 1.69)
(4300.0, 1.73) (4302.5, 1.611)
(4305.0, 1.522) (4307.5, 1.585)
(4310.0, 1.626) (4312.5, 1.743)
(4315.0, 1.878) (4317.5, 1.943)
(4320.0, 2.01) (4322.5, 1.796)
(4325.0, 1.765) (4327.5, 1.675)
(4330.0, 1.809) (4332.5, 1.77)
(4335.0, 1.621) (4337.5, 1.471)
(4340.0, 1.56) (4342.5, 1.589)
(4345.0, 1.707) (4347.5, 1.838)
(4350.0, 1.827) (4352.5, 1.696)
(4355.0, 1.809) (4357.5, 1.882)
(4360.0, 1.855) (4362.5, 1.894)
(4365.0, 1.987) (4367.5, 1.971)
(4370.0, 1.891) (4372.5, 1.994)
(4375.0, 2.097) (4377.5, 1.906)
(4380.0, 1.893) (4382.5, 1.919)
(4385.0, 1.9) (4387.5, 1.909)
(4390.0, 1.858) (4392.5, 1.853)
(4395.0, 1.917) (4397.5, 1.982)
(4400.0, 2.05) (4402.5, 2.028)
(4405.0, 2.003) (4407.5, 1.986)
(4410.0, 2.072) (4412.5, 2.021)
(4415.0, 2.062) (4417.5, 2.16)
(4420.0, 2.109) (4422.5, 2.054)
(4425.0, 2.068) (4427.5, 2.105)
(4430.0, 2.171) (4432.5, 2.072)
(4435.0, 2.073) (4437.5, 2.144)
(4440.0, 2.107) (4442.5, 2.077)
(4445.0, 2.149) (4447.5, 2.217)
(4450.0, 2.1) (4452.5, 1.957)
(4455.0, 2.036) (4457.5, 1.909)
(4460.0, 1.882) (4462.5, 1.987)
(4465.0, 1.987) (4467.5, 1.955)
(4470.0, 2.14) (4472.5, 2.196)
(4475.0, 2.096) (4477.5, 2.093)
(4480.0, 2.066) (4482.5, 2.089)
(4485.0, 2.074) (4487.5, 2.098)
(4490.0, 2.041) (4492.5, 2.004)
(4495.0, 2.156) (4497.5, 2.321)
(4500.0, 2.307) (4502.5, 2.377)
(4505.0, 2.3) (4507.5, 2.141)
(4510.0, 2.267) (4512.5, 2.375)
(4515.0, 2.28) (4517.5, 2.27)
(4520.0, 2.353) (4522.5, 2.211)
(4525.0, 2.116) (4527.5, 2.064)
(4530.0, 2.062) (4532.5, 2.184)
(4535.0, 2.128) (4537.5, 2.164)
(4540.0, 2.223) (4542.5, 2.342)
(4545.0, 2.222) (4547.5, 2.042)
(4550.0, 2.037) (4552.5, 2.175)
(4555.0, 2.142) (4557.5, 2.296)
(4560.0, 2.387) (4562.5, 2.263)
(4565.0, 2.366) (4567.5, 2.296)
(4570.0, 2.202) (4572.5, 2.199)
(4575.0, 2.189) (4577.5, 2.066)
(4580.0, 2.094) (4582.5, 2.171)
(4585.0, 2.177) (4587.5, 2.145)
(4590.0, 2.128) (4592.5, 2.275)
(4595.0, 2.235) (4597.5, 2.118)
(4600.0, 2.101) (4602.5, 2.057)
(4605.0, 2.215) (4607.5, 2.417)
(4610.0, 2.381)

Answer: 2.0 Angstrom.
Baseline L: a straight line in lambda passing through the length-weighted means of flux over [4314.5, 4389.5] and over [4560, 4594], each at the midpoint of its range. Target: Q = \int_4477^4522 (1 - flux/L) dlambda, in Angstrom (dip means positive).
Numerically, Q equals -2.74 Angstrom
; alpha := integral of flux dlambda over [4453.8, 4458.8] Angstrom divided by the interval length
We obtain 1.97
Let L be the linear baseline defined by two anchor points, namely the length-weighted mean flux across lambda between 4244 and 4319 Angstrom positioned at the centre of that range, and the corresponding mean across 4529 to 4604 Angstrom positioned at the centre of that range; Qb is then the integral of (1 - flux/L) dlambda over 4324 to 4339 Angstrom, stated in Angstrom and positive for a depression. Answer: 1.8 Angstrom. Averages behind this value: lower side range 1.85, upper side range 2.18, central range 1.68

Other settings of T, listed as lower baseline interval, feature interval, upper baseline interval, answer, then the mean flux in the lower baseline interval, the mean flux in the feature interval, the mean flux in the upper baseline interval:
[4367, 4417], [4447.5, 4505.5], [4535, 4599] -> -0.42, 1.97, 2.09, 2.2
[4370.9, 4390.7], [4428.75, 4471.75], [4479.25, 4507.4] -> 0.41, 1.94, 2.06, 2.17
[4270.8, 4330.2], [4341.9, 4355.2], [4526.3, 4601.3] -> 0.87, 1.8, 1.75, 2.18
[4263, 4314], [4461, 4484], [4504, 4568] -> 0.52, 1.81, 2.07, 2.22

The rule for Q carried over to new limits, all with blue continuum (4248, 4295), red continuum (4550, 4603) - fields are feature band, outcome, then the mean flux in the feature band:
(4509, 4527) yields -1.0 Angstrom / 2.26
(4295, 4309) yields 2.2 Angstrom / 1.64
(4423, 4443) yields -0.4 Angstrom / 2.1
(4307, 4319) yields 1.1 Angstrom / 1.77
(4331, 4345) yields 2.5 Angstrom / 1.62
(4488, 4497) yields 0.1 Angstrom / 2.09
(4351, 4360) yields 0.8 Angstrom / 1.8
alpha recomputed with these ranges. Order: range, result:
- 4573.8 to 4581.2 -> 2.12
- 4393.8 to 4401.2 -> 1.98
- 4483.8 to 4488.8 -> 2.09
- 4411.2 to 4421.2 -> 2.09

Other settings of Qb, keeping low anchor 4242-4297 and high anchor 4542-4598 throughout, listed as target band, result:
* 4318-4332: 1.1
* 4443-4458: 0.1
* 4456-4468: 0.9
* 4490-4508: -0.8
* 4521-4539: 0.2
